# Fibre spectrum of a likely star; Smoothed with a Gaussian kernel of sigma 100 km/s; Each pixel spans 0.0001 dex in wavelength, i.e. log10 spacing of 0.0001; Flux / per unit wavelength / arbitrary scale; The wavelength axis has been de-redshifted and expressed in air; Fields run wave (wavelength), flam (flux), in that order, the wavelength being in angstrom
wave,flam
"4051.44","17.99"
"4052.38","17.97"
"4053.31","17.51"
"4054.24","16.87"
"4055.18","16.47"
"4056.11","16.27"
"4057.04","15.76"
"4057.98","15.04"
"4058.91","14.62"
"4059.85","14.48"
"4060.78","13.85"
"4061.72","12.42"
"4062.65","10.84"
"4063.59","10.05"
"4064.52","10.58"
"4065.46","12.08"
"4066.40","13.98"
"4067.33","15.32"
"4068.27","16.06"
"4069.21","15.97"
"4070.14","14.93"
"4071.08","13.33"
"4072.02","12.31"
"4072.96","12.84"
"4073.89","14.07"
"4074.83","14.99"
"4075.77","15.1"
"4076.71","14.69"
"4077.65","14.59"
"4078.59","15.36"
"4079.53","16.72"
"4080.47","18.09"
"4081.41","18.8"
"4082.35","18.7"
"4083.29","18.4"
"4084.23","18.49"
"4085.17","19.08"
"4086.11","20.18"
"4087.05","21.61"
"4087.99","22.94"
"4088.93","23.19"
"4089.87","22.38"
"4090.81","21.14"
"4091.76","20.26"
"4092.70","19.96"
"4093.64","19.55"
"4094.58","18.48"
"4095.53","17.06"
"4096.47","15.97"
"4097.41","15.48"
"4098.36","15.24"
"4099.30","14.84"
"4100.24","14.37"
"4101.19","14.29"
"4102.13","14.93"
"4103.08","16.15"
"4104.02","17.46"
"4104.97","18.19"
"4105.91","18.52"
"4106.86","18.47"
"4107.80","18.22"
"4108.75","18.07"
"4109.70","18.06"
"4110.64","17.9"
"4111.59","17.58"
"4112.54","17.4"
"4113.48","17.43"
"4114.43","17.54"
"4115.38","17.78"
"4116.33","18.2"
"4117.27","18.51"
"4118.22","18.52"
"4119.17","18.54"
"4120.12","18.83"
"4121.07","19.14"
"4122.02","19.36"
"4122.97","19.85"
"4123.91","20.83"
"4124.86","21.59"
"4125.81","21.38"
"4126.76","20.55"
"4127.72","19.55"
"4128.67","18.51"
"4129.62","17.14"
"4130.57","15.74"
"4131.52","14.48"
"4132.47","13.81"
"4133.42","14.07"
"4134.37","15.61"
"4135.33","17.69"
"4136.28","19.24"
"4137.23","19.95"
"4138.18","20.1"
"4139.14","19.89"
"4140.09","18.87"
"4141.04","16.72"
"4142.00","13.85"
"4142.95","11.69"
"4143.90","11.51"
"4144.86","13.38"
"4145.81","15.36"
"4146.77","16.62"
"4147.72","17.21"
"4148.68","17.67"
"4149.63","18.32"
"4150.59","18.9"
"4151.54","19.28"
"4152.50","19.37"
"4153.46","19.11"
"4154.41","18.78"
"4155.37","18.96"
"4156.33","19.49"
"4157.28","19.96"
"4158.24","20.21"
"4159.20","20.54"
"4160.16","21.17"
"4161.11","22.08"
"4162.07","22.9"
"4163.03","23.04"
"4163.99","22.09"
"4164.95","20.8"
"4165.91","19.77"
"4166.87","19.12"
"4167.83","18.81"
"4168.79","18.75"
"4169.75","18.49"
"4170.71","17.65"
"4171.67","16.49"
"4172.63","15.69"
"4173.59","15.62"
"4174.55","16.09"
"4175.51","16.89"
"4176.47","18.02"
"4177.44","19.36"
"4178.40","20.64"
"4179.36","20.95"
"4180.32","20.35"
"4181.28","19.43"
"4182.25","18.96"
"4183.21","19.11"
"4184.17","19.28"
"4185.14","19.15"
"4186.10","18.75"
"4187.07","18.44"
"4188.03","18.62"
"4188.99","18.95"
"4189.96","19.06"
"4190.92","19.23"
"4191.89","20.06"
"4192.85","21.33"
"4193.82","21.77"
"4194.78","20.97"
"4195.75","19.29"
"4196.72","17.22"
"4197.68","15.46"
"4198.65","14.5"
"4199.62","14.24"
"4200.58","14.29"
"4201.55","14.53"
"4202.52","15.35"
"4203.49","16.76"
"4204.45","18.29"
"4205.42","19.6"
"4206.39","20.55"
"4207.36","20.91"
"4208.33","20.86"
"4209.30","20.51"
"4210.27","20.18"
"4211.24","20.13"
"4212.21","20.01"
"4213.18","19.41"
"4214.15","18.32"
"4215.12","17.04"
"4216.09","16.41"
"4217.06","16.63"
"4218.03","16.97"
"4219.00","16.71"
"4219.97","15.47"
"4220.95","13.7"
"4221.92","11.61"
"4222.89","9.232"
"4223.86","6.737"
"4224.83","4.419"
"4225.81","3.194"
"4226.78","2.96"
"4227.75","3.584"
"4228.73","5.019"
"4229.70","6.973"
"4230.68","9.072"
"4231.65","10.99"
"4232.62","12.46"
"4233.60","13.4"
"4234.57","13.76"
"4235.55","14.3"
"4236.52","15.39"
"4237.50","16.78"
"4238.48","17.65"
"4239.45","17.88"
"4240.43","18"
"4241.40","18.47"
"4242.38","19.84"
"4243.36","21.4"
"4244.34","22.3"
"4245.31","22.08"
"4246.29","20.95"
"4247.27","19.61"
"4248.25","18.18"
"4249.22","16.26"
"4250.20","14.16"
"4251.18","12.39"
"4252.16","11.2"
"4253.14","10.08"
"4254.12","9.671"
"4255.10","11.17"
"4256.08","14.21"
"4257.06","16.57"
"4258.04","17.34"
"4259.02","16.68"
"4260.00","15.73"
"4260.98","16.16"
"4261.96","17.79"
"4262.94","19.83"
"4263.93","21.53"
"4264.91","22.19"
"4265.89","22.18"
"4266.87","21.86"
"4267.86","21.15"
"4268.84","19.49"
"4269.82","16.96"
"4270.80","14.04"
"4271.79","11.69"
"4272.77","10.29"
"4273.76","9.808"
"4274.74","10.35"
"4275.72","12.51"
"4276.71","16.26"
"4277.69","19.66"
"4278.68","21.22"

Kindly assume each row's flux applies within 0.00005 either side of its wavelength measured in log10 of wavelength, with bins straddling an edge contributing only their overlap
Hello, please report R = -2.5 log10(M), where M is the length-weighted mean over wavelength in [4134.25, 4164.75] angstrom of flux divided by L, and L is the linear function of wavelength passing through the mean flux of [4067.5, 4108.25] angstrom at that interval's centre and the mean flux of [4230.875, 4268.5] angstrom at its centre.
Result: -0.086 mag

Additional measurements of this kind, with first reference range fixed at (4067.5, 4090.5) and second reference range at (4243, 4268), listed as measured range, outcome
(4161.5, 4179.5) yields -0.102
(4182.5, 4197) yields -0.127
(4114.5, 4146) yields -0.022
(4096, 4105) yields 0.110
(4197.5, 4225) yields 0.064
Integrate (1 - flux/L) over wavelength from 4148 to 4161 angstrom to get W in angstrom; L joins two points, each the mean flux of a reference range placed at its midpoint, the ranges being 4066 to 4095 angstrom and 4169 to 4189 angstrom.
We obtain -0.87 angstrom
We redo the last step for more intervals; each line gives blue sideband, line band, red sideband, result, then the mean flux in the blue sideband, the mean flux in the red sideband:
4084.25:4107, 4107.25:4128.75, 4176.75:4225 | -0.8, 18.3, 17.7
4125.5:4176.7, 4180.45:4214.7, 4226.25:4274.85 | -3.9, 18.1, 15.3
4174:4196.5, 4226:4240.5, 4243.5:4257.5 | 4.4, 19.3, 15.8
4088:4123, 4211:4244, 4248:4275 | 5.2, 18.1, 15.7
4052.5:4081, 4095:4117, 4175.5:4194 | -1.0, 14.6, 19.4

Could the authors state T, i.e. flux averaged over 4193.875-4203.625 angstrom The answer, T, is 16.5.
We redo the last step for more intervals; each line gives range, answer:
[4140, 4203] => 18.3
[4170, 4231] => 16.3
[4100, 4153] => 17.6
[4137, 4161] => 17.9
